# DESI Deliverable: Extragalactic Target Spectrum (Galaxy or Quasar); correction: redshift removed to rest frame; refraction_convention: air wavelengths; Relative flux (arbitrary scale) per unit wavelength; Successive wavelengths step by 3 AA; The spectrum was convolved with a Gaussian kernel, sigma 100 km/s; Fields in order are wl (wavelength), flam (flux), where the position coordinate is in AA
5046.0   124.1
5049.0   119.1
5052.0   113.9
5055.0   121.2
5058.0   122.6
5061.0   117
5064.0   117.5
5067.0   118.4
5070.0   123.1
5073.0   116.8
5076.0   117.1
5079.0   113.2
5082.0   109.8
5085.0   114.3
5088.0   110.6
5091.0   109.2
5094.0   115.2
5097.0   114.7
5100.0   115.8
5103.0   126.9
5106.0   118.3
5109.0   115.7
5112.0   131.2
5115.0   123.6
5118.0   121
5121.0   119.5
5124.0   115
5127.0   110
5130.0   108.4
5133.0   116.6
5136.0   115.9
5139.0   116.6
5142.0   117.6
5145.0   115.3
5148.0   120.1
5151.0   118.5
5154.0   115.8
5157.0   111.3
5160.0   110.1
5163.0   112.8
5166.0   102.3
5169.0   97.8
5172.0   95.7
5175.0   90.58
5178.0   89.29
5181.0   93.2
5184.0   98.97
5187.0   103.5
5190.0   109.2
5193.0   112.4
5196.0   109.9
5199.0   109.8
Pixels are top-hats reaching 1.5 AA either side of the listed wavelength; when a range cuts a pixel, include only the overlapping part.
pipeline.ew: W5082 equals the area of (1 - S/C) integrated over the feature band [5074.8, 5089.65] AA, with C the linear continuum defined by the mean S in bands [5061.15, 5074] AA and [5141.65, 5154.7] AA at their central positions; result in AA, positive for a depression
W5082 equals 0.7 AA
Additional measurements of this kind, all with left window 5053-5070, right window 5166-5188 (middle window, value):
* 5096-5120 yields -2.4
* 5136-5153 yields -2.5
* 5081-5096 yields 0.3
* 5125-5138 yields -1.0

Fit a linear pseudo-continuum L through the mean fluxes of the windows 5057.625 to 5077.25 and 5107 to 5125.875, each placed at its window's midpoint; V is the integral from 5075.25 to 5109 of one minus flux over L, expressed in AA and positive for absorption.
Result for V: 1.3 AA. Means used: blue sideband 119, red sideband 121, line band 115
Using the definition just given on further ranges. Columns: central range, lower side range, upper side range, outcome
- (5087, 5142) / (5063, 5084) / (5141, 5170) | -1.24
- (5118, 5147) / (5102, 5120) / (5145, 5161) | 0.85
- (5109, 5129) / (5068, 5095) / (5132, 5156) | -0.61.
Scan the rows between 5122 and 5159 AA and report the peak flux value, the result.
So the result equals 120.1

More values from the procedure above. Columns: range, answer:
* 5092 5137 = 131.2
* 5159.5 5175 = 112.8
